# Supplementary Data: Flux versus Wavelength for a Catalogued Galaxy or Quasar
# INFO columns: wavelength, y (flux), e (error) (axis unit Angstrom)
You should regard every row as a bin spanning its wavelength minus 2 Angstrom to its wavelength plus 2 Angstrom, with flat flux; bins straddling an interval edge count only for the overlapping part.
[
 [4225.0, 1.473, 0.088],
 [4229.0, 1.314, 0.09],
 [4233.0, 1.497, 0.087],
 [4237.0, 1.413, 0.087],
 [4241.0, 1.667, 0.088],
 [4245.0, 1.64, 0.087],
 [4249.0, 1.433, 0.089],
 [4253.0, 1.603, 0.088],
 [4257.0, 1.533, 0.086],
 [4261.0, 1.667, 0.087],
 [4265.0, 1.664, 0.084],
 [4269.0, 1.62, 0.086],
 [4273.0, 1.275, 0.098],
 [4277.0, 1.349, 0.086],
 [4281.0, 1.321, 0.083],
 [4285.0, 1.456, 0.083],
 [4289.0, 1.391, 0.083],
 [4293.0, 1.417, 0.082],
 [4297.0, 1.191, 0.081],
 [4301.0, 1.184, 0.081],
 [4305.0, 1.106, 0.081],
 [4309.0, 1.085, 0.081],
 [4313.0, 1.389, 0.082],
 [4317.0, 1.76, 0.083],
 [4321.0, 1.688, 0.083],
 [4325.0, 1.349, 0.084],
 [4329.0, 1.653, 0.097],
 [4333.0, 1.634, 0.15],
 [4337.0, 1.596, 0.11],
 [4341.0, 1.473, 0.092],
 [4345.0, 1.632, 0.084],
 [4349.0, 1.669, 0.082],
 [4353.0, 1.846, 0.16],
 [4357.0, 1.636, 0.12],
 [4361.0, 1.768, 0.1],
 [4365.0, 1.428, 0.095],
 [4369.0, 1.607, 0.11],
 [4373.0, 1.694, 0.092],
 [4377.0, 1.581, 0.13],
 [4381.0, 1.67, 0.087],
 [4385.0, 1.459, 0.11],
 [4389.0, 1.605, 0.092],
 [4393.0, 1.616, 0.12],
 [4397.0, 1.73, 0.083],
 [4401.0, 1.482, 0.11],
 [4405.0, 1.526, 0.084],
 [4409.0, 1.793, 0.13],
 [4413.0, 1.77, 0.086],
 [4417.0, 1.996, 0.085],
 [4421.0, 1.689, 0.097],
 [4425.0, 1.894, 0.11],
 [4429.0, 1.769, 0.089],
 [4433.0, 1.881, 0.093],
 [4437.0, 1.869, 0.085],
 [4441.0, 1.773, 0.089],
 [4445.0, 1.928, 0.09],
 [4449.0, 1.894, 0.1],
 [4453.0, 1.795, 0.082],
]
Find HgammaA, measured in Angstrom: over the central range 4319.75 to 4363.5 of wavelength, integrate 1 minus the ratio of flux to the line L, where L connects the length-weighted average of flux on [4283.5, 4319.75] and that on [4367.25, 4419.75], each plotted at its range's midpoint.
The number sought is -4.5 Angstrom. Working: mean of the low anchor 1.34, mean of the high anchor 1.66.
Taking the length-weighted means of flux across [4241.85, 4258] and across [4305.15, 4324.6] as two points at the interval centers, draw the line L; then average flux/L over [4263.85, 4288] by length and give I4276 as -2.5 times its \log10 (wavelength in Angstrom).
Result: 0.054 mag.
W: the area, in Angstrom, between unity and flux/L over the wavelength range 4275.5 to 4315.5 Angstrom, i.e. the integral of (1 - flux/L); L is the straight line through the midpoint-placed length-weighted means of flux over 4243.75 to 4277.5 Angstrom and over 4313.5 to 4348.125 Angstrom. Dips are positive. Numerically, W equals 6.9 Angstrom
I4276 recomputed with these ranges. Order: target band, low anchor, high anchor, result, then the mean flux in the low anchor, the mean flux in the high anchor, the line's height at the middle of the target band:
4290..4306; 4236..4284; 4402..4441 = 0.26 mag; 1.52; 1.79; 1.58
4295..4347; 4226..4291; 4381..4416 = 0.08 mag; 1.49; 1.64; 1.56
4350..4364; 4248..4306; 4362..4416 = -0.10 mag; 1.42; 1.62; 1.56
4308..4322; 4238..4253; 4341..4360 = 0.10 mag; 1.57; 1.68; 1.64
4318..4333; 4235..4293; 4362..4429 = -0.01 mag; 1.5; 1.66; 1.58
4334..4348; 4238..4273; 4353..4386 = 0.02 mag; 1.58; 1.62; 1.61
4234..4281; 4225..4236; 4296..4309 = -0.16 mag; 1.42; 1.15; 1.32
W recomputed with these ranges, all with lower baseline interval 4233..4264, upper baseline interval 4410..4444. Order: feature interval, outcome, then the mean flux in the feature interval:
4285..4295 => 1.3 Angstrom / 1.41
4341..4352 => 0.5 Angstrom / 1.64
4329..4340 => 0.5 Angstrom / 1.61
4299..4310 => 3.5 Angstrom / 1.13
